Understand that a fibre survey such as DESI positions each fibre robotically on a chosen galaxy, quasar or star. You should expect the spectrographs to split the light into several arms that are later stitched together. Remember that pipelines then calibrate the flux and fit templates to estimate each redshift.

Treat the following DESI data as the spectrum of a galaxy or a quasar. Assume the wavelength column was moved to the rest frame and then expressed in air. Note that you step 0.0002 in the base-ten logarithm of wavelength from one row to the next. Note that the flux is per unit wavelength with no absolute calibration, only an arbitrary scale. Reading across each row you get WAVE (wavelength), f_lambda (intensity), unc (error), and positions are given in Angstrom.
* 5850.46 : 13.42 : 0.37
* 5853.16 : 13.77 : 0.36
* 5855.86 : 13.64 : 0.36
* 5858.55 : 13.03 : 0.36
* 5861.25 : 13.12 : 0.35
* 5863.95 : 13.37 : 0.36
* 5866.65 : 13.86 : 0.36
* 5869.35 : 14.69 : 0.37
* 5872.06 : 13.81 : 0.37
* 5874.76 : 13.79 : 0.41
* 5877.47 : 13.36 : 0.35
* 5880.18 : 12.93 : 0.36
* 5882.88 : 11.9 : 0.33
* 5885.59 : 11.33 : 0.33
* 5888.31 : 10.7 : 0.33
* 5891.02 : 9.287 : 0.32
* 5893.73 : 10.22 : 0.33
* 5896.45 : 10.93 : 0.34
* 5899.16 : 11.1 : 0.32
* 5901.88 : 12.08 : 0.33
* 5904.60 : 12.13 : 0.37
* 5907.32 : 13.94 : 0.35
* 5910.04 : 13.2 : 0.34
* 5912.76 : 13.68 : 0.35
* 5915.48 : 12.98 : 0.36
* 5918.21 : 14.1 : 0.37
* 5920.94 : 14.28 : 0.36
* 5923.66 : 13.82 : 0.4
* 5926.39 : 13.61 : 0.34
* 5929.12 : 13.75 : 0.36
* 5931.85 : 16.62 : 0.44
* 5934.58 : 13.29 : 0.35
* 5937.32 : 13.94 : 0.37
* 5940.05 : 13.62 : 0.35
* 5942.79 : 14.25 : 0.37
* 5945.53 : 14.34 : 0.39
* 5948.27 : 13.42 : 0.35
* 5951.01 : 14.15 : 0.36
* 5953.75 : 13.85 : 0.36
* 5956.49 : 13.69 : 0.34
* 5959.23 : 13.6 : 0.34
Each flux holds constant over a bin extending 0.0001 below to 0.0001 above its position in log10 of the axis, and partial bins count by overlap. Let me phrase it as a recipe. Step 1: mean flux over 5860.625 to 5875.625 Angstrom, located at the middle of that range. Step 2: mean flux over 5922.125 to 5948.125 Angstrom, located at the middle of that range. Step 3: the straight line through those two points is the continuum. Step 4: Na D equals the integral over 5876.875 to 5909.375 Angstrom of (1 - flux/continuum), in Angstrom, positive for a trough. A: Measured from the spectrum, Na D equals 5.3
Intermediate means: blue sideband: 13.8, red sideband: 14.1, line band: 11.7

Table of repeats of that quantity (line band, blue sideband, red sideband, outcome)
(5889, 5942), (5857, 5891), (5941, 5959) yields 1.9 Angstrom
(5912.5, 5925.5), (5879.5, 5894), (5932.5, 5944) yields -0.9 Angstrom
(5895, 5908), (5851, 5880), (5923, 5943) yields 1.8 Angstrom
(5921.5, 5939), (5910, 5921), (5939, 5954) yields -0.5 Angstrom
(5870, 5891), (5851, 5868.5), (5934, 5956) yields 1.8 Angstrom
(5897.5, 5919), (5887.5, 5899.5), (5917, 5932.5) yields -1.1 Angstrom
